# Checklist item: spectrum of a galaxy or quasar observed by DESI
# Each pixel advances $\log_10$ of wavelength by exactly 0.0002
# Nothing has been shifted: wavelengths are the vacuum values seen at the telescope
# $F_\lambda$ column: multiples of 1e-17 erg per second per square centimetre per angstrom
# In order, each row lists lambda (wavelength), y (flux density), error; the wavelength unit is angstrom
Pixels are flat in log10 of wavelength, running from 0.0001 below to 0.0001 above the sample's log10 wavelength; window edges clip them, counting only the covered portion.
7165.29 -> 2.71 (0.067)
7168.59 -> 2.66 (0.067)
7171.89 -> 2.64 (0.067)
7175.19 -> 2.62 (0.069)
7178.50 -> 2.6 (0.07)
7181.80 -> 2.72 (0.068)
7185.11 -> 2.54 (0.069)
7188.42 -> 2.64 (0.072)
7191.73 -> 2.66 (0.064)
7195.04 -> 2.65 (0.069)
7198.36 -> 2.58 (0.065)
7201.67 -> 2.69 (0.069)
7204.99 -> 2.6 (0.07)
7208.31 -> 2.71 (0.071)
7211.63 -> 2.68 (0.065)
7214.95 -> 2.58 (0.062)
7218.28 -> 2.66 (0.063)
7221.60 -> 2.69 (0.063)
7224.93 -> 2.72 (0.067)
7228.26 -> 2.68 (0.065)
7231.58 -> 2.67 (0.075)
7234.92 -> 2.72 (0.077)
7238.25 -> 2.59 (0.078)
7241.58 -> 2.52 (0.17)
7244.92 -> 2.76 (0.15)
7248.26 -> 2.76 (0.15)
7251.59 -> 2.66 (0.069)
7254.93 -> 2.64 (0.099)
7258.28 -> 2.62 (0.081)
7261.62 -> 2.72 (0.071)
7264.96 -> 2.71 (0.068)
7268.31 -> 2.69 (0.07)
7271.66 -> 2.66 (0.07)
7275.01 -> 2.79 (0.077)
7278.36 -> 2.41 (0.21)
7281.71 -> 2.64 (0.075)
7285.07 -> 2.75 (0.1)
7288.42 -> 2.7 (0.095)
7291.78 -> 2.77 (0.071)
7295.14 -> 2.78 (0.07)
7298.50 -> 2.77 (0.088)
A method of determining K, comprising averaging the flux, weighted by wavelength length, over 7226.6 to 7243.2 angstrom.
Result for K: 2.64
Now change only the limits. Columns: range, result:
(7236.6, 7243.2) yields 2.56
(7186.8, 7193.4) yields 2.65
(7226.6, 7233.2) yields 2.68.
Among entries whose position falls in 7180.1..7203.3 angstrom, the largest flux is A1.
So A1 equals 2.72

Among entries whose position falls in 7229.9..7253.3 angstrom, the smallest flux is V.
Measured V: 2.52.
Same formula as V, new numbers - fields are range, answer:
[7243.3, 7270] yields 2.62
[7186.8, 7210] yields 2.58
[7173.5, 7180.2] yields 2.6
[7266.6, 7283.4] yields 2.41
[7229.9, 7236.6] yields 2.67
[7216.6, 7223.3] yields 2.66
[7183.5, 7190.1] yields 2.54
